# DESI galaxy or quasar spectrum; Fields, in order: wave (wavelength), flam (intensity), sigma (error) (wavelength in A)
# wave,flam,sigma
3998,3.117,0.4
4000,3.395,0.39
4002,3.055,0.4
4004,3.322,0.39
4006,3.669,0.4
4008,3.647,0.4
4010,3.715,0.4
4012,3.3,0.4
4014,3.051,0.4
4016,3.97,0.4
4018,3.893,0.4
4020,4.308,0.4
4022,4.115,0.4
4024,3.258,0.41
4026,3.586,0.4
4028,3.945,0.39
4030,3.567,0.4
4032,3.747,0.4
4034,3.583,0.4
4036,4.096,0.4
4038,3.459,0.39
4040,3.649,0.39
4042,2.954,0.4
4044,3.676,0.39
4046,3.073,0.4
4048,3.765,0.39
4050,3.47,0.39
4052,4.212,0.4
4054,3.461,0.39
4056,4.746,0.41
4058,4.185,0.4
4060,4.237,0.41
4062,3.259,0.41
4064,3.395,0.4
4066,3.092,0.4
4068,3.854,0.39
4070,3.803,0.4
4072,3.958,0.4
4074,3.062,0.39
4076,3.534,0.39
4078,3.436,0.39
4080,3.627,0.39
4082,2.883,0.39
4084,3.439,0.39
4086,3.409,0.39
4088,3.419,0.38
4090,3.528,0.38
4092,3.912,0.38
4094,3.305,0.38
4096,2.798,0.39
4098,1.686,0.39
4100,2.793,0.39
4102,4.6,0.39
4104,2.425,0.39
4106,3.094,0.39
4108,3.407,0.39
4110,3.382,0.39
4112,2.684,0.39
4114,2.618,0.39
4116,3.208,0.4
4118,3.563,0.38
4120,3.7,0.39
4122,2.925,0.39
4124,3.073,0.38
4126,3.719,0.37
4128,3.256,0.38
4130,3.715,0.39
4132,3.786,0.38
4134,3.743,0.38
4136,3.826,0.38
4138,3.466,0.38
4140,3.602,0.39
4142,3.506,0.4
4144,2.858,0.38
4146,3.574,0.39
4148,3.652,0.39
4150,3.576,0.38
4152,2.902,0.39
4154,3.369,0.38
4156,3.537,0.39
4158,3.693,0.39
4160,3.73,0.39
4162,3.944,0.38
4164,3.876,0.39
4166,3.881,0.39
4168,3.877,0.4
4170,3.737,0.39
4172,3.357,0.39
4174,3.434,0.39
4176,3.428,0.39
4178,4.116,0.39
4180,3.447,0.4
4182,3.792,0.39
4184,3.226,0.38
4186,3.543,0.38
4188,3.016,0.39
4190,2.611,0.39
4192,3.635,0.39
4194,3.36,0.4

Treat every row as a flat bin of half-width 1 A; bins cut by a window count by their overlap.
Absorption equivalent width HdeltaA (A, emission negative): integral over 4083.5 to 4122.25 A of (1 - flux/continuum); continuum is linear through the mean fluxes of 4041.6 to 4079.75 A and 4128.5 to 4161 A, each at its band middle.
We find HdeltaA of 4.2 A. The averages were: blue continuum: 3.65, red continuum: 3.53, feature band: 3.2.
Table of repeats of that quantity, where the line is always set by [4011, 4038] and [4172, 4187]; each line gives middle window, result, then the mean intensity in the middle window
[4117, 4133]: 0.64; 3.47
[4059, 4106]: 3.78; 3.36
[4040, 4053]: 0.55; 3.53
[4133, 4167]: 0.12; 3.57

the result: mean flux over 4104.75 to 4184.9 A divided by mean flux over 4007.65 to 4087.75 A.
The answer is 0.96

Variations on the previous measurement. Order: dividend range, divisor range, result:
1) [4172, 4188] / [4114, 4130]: 1.06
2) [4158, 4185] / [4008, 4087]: 1.01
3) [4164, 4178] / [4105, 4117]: 1.20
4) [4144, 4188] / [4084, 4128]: 1.11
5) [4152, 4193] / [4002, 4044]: 0.98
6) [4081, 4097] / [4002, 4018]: 0.95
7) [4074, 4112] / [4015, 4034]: 0.85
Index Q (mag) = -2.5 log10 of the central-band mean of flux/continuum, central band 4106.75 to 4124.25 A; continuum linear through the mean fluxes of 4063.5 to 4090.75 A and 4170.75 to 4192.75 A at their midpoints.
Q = 0.09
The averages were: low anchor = 3.46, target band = 3.18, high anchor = 3.42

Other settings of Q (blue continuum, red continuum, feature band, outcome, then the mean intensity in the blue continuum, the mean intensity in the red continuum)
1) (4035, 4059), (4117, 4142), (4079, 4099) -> 0.14 mag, 3.73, 3.53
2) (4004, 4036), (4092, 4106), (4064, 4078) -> -0.09 mag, 3.69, 3.02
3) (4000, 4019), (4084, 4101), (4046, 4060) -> -0.19 mag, 3.51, 3.13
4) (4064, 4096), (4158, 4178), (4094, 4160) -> 0.09 mag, 3.46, 3.72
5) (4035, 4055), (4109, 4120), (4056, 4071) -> -0.09 mag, 3.58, 3.15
